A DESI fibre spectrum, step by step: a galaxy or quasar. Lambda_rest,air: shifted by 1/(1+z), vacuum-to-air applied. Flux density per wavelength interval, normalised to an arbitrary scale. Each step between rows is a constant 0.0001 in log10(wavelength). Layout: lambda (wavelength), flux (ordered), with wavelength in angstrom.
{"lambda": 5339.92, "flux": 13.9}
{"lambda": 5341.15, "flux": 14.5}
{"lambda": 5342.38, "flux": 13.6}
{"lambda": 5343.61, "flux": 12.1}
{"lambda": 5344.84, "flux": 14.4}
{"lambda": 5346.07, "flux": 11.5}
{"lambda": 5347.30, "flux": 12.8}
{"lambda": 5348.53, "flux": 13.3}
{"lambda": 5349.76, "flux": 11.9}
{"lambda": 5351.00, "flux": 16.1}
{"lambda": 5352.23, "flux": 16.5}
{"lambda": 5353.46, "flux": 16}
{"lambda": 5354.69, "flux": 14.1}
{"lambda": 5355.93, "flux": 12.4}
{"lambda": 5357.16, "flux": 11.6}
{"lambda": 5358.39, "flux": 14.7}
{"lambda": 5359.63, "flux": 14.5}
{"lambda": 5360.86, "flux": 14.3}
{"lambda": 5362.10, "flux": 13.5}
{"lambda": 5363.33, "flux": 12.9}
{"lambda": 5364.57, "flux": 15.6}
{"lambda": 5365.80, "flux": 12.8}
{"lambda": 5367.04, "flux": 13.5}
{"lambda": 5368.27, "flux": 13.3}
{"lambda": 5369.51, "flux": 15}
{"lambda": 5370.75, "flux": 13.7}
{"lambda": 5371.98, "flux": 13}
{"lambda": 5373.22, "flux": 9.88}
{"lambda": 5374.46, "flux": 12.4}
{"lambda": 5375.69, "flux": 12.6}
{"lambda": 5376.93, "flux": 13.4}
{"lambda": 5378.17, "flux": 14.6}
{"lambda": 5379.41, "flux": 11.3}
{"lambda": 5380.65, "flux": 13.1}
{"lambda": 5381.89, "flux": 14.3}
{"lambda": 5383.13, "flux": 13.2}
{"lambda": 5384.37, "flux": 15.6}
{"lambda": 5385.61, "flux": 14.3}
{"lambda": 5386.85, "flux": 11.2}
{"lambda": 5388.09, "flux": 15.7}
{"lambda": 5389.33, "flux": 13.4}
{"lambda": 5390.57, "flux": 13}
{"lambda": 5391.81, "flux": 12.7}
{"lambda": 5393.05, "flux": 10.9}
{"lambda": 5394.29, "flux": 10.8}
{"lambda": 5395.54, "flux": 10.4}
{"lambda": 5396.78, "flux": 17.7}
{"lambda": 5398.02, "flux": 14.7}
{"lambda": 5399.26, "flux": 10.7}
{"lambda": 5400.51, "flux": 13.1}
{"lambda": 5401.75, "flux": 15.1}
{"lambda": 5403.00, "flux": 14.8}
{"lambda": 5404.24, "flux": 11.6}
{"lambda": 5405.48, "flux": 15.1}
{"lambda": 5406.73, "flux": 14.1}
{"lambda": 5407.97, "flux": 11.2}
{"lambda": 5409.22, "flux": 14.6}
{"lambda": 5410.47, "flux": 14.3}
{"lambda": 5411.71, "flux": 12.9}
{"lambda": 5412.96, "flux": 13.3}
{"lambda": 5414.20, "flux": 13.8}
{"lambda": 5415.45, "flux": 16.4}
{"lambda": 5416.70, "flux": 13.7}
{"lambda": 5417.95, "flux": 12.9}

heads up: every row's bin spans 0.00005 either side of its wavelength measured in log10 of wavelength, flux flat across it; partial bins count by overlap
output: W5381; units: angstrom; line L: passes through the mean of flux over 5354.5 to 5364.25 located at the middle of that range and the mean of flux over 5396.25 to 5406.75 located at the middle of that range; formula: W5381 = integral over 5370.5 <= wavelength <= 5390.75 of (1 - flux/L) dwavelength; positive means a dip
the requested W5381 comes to 0.87 angstrom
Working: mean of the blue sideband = 13.5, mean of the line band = 13.2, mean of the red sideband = 14.1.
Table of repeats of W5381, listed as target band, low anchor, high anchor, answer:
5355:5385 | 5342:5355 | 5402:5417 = 1.0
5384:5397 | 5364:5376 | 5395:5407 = 0.5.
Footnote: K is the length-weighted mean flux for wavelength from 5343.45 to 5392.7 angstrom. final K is 13.5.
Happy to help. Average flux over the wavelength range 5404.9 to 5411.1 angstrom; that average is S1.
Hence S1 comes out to 13.8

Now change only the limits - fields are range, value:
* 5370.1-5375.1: 12.3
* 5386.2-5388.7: 13.5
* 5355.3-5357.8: 12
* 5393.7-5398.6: 13.4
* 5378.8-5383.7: 13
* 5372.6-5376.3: 11.6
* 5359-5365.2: 14.2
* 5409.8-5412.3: 13.6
